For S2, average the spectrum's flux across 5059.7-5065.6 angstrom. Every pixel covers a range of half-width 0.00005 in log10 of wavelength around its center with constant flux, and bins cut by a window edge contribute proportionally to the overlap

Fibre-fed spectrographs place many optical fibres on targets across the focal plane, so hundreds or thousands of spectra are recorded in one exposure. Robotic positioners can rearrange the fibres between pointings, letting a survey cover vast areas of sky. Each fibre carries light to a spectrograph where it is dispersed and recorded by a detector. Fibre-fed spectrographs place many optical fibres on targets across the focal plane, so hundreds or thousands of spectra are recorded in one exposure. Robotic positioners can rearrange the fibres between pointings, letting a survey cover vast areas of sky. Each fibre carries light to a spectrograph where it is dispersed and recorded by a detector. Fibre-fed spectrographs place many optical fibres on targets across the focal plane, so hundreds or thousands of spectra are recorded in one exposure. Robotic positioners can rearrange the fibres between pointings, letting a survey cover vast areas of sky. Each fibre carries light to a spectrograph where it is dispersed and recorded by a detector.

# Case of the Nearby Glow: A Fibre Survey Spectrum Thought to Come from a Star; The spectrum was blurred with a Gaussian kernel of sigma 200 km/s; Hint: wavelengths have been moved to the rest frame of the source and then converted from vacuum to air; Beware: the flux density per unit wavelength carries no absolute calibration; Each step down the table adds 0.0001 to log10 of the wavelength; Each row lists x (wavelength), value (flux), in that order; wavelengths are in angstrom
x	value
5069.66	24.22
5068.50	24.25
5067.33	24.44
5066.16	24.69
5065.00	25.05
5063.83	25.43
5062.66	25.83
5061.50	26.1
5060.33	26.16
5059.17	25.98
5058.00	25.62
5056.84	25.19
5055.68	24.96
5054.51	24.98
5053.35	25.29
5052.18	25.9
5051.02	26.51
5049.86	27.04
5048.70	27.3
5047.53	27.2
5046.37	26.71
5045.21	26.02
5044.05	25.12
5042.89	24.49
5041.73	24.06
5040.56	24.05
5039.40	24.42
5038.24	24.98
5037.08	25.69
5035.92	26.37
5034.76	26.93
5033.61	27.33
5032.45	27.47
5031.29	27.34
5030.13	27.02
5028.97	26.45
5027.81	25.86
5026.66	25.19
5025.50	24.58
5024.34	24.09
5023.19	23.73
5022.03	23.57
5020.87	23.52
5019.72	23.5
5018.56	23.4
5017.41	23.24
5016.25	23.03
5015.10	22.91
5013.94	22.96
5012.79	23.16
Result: 25.7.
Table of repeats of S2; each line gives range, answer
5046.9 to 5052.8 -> 26.8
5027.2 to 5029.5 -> 26.2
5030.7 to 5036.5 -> 27.1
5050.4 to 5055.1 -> 25.7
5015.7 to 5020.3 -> 23.3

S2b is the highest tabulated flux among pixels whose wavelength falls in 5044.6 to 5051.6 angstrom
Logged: 27.3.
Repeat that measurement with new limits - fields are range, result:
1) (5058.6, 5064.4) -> 26.16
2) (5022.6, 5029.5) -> 26.45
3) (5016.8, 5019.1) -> 23.4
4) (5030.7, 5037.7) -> 27.47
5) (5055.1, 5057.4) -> 25.19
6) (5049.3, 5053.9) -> 27.04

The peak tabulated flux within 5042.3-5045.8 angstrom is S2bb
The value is 26.02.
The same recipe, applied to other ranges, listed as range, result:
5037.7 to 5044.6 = 25.12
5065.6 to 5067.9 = 24.69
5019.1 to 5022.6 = 23.57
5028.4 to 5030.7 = 27.02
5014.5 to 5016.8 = 23.03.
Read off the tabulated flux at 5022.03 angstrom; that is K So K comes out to 23.57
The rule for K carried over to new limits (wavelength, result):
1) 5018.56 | 23.4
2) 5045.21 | 26.02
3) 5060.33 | 26.16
